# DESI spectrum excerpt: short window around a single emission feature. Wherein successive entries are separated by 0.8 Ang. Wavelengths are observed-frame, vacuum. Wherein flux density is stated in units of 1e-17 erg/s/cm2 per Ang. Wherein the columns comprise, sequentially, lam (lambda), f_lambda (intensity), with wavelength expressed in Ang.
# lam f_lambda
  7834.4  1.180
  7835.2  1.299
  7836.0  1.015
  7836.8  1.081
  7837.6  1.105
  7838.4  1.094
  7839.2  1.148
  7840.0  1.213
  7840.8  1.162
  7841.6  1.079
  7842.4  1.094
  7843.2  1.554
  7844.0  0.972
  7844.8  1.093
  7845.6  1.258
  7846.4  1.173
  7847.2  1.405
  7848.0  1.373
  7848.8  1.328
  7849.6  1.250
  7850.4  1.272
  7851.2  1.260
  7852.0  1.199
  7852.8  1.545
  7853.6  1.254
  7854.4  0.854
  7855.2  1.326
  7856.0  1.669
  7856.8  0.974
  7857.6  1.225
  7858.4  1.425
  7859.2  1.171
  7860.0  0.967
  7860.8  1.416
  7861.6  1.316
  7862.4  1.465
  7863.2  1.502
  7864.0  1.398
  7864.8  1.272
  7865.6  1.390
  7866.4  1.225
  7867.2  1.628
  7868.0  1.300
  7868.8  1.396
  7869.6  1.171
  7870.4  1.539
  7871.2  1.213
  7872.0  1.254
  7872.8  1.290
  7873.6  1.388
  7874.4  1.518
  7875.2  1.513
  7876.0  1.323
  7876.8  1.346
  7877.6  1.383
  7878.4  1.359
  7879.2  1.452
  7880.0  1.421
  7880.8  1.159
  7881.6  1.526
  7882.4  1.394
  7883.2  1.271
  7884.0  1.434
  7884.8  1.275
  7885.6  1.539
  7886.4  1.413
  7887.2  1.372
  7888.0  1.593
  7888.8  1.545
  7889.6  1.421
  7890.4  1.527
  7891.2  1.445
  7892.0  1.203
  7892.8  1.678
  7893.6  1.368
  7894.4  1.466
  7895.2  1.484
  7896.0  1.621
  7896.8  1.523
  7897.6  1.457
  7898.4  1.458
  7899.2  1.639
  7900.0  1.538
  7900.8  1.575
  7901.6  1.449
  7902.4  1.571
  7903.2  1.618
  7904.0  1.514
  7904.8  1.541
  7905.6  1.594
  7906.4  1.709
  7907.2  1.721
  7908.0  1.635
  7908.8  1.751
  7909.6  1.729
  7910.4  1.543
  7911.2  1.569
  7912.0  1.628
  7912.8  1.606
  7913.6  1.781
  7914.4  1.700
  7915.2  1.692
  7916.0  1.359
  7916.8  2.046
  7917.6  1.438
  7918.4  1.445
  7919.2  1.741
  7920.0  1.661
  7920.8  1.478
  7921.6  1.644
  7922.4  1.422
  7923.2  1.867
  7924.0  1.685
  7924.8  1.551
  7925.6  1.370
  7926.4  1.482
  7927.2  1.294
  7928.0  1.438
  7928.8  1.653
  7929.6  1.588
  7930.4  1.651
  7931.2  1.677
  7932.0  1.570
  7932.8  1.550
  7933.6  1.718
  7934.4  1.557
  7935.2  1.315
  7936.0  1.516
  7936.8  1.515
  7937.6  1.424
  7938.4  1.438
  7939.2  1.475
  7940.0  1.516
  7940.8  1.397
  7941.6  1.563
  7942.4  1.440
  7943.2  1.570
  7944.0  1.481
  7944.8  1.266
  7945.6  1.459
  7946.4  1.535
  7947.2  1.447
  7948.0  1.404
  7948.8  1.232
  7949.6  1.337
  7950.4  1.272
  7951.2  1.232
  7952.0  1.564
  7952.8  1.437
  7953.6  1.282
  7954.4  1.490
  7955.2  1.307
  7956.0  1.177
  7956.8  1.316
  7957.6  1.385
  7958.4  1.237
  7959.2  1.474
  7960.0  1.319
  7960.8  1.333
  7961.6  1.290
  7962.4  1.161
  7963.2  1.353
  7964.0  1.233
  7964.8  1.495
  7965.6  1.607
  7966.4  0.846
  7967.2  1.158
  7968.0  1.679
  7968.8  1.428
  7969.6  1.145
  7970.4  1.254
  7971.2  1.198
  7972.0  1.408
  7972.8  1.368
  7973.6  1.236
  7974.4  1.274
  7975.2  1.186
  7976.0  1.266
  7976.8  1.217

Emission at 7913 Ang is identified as Mg II 2798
